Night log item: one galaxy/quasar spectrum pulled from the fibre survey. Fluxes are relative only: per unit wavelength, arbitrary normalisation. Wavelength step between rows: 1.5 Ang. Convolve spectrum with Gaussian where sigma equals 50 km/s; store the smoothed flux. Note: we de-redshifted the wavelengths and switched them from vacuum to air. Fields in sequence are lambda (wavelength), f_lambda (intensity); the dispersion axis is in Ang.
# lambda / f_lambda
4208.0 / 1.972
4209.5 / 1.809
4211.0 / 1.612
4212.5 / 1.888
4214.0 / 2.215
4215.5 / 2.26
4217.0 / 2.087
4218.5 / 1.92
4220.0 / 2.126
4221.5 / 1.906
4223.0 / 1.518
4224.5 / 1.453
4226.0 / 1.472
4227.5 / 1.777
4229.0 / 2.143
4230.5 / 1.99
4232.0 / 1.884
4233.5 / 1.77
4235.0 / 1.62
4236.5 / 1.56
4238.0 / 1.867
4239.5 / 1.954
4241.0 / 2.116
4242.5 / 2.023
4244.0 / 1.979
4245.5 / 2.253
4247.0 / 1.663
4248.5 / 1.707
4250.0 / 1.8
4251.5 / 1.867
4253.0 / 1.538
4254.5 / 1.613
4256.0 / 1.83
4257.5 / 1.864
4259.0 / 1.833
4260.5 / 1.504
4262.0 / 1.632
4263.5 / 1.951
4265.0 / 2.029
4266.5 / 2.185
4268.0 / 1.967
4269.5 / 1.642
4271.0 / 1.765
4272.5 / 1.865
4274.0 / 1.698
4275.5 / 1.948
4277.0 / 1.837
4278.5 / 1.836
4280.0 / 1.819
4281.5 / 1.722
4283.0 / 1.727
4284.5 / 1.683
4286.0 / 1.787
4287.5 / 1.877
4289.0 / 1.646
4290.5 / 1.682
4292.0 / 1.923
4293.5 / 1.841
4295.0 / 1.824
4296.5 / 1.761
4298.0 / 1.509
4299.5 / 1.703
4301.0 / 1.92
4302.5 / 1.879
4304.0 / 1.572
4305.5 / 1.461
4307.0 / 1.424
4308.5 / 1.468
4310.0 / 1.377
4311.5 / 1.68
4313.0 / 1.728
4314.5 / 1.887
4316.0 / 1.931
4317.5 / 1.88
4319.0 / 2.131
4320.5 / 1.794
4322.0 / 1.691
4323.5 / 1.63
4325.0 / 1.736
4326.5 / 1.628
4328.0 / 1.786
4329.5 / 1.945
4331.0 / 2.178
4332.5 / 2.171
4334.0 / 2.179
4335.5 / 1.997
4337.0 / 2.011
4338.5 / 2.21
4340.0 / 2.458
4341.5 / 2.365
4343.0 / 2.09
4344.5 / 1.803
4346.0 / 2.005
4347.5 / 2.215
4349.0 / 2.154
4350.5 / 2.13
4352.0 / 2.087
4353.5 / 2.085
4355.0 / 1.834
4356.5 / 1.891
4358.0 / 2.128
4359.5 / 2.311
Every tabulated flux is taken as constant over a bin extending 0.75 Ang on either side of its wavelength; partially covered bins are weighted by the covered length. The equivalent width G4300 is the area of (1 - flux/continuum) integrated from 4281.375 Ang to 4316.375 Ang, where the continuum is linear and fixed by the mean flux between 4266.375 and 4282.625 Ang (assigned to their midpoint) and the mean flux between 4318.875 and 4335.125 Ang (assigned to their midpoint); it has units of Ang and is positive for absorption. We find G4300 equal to 2.84 Ang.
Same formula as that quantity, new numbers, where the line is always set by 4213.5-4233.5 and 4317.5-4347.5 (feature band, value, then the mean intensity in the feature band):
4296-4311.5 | 2.82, 1.61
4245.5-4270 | 1.54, 1.8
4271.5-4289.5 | 1.45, 1.79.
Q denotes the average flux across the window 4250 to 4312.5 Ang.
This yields 1.75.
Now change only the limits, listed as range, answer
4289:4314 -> 1.67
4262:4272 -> 1.9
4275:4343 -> 1.83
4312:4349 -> 1.98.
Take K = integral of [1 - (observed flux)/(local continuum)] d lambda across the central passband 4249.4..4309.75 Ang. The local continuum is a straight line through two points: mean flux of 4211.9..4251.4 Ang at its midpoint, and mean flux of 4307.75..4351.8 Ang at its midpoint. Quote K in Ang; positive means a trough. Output 4.8 Ang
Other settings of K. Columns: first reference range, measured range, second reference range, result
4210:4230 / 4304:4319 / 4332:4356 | 2.8 Ang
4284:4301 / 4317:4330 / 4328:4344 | 1.5 Ang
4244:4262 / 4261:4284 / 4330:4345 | 0.3 Ang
